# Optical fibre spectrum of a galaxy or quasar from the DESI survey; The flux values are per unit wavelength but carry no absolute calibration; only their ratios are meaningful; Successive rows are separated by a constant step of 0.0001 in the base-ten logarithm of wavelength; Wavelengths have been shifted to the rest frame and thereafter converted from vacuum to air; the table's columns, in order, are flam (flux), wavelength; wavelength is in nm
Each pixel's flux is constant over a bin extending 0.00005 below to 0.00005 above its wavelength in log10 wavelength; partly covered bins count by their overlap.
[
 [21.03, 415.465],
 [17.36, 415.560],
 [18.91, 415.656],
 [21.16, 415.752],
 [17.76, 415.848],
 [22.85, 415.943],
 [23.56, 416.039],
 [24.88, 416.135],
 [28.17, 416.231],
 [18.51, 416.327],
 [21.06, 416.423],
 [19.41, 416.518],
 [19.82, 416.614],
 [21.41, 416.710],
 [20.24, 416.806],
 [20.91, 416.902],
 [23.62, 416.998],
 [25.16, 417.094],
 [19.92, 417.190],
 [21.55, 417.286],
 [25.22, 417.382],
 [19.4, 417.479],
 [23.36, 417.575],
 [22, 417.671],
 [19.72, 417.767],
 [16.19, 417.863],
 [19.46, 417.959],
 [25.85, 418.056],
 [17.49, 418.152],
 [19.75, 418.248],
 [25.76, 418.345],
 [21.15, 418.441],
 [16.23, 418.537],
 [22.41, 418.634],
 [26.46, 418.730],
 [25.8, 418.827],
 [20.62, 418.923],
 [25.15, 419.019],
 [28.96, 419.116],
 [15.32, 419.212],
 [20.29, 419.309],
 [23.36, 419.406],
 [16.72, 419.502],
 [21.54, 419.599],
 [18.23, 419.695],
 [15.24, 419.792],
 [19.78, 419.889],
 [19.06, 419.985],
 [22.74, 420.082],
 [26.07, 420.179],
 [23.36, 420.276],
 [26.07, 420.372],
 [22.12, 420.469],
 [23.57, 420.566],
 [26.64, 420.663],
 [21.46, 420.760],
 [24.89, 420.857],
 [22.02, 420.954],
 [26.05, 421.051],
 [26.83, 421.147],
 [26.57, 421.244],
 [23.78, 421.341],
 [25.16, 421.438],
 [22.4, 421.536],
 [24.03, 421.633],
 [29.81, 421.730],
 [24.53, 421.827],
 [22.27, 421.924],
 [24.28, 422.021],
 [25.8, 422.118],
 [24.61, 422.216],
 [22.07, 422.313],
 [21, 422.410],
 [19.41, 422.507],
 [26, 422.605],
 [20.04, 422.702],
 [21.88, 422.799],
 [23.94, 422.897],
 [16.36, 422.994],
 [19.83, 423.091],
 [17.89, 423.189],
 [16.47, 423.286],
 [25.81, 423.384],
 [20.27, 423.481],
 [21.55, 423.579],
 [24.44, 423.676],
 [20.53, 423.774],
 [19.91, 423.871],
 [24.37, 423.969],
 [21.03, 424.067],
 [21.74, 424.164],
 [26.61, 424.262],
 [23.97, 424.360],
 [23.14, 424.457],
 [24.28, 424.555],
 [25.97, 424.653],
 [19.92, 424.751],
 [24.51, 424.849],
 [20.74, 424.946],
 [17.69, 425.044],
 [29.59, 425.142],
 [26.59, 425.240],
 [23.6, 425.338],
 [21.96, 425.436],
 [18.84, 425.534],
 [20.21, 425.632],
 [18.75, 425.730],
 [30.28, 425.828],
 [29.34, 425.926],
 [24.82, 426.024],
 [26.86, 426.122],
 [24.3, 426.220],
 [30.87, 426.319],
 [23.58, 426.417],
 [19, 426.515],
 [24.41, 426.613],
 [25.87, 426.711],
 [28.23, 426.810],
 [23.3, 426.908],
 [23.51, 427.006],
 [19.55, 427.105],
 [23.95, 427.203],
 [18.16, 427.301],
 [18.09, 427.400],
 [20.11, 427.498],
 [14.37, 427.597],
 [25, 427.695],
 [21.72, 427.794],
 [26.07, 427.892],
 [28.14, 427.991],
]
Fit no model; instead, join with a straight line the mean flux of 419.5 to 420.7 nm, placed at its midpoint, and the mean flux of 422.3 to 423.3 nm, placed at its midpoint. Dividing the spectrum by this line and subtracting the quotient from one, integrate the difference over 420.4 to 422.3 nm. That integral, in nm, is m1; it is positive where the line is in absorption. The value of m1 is -0.30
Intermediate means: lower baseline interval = 21.8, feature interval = 24.5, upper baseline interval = 20.5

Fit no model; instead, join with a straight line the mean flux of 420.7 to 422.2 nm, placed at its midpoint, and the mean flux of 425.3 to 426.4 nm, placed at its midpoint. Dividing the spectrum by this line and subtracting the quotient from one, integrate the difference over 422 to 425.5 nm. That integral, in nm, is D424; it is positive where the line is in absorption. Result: 0.309 nm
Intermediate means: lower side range 24.7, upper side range 24.5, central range 22.4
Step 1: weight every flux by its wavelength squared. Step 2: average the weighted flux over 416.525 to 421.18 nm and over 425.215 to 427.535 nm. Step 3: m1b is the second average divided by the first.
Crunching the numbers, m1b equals 1.11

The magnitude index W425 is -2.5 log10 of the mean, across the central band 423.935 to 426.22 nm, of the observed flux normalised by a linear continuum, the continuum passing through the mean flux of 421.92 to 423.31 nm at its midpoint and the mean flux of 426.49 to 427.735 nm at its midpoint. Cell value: -0.10 mag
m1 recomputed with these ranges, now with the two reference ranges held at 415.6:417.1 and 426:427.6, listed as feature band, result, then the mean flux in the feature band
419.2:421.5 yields -0.03 nm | 22.5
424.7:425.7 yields 0.02 nm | 22.3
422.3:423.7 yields 0.09 nm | 21.1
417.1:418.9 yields 0.02 nm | 21.6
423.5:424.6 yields 0.00 nm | 22.8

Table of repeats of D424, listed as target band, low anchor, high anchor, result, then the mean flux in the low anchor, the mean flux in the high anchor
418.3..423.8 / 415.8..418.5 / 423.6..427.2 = 0.00 nm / 21.6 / 23.7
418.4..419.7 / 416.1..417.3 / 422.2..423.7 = 0.00 nm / 21.9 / 21.2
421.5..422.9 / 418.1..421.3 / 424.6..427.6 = -0.05 nm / 22.4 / 23.3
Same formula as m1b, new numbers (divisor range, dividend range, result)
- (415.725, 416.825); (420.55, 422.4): 1.16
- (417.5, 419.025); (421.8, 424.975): 1.06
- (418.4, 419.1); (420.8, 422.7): 1.07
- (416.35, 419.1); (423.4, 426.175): 1.11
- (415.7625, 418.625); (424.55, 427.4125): 1.15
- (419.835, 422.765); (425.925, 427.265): 1.06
